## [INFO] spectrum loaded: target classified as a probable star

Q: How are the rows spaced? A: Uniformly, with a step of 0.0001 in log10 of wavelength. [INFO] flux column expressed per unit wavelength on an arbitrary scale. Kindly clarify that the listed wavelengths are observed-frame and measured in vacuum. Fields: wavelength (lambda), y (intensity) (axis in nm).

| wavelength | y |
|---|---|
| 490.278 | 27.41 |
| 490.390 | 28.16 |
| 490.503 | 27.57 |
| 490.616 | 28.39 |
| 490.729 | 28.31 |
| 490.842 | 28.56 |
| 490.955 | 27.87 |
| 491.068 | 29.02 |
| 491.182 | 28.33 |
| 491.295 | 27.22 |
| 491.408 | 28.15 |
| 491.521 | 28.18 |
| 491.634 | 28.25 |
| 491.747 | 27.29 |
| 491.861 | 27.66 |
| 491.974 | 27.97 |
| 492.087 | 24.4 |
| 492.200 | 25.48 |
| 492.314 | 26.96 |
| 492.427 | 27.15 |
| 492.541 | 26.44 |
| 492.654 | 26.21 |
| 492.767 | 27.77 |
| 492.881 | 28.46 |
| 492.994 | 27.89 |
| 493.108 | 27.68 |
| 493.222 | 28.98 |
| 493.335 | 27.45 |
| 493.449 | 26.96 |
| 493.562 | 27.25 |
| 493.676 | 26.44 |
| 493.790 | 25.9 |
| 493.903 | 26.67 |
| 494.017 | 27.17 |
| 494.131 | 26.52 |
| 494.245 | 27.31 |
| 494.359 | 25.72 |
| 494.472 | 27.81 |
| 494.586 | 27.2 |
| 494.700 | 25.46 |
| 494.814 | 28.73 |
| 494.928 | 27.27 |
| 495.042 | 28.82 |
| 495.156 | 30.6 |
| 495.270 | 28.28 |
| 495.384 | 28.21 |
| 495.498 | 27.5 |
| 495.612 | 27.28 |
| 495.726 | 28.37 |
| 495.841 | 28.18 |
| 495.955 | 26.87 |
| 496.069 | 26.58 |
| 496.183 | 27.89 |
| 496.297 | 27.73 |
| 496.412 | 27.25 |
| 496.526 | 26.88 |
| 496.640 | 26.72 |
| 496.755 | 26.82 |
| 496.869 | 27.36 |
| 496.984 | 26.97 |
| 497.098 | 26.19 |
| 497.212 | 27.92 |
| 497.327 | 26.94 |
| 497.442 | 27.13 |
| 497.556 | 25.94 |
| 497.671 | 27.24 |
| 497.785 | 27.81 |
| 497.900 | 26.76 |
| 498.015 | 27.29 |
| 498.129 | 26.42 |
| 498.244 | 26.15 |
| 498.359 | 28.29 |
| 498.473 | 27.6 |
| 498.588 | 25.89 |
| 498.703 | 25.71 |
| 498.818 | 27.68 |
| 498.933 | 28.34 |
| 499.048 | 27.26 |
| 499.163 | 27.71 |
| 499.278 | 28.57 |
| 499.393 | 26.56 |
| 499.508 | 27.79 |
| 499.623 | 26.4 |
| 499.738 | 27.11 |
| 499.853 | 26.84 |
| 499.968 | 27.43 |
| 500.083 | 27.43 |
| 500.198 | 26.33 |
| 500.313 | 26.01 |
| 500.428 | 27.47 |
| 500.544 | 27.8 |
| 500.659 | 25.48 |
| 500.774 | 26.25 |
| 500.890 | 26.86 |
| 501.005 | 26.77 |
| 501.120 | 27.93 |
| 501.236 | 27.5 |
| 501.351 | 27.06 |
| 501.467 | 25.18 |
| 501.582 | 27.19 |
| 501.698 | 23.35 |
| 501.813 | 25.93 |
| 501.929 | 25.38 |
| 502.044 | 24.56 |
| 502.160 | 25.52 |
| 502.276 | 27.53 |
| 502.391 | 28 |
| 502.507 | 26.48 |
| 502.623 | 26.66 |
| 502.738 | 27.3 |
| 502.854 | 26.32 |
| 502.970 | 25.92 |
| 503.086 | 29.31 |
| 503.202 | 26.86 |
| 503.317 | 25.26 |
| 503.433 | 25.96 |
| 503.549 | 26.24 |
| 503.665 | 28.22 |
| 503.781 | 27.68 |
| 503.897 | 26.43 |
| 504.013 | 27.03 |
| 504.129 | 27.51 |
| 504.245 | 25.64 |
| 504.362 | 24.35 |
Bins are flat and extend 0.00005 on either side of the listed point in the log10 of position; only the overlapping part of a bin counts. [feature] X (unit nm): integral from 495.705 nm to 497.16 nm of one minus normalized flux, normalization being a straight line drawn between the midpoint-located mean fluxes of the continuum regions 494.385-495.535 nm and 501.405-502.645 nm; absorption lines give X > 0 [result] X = 0.018 nm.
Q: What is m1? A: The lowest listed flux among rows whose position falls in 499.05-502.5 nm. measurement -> 23.35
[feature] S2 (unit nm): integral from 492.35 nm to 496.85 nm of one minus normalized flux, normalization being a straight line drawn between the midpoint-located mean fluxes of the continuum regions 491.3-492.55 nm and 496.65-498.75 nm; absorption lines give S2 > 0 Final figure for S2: -0.062 nm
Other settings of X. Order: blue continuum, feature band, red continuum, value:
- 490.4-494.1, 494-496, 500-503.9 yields -0.03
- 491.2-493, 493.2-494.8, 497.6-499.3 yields 0.02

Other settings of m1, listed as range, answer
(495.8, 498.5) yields 25.94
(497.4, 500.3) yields 25.71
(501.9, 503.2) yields 24.56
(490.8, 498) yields 24.4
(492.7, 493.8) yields 25.9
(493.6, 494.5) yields 25.72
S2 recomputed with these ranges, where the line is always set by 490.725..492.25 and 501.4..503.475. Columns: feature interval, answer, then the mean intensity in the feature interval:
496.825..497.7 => 0.00 nm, 26.9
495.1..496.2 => -0.04 nm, 28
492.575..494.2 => 0.01 nm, 27.2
